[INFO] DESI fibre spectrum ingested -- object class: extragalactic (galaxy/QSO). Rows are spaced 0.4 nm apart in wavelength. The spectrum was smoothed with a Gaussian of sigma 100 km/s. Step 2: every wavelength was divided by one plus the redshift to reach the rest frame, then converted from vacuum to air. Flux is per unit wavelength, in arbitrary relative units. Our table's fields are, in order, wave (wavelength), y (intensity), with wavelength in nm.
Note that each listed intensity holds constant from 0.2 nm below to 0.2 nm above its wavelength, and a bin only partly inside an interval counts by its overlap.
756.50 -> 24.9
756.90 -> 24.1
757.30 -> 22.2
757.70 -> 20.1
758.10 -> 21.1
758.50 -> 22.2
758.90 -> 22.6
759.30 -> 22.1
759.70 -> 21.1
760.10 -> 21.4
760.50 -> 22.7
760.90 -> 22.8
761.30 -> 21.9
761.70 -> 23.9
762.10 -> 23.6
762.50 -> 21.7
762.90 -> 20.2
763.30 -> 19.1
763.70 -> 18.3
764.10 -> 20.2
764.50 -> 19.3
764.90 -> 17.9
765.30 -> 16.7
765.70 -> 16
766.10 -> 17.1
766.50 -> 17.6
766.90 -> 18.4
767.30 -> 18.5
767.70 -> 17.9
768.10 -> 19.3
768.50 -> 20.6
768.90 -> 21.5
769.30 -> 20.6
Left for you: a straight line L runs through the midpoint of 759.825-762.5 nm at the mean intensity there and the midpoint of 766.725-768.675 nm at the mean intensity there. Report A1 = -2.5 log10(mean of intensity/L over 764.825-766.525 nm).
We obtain 0.18 mag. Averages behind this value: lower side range 22.6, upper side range 18.9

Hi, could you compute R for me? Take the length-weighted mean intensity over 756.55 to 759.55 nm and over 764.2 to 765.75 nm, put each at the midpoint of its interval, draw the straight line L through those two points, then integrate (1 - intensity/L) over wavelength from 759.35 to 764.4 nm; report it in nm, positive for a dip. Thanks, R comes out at -0.42 nm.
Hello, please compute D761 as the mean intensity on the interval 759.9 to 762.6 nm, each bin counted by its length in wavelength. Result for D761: 22.6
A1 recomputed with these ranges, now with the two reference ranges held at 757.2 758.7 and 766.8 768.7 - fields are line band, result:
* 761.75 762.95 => -0.10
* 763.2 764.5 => 0.04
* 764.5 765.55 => 0.12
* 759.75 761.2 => -0.07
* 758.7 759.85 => -0.05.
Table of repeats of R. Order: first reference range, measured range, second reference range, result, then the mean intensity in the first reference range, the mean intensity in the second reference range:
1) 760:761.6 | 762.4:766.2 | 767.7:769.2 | 0.49 nm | 22.4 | 20.1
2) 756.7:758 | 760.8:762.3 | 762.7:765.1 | -0.21 nm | 22.1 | 19.2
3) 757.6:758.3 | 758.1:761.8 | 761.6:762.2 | 0.00 nm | 20.7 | 23.8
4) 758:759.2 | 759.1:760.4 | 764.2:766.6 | -0.02 nm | 22.1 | 17.5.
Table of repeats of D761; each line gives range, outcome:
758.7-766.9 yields 20.3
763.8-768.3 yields 18.1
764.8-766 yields 16.8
